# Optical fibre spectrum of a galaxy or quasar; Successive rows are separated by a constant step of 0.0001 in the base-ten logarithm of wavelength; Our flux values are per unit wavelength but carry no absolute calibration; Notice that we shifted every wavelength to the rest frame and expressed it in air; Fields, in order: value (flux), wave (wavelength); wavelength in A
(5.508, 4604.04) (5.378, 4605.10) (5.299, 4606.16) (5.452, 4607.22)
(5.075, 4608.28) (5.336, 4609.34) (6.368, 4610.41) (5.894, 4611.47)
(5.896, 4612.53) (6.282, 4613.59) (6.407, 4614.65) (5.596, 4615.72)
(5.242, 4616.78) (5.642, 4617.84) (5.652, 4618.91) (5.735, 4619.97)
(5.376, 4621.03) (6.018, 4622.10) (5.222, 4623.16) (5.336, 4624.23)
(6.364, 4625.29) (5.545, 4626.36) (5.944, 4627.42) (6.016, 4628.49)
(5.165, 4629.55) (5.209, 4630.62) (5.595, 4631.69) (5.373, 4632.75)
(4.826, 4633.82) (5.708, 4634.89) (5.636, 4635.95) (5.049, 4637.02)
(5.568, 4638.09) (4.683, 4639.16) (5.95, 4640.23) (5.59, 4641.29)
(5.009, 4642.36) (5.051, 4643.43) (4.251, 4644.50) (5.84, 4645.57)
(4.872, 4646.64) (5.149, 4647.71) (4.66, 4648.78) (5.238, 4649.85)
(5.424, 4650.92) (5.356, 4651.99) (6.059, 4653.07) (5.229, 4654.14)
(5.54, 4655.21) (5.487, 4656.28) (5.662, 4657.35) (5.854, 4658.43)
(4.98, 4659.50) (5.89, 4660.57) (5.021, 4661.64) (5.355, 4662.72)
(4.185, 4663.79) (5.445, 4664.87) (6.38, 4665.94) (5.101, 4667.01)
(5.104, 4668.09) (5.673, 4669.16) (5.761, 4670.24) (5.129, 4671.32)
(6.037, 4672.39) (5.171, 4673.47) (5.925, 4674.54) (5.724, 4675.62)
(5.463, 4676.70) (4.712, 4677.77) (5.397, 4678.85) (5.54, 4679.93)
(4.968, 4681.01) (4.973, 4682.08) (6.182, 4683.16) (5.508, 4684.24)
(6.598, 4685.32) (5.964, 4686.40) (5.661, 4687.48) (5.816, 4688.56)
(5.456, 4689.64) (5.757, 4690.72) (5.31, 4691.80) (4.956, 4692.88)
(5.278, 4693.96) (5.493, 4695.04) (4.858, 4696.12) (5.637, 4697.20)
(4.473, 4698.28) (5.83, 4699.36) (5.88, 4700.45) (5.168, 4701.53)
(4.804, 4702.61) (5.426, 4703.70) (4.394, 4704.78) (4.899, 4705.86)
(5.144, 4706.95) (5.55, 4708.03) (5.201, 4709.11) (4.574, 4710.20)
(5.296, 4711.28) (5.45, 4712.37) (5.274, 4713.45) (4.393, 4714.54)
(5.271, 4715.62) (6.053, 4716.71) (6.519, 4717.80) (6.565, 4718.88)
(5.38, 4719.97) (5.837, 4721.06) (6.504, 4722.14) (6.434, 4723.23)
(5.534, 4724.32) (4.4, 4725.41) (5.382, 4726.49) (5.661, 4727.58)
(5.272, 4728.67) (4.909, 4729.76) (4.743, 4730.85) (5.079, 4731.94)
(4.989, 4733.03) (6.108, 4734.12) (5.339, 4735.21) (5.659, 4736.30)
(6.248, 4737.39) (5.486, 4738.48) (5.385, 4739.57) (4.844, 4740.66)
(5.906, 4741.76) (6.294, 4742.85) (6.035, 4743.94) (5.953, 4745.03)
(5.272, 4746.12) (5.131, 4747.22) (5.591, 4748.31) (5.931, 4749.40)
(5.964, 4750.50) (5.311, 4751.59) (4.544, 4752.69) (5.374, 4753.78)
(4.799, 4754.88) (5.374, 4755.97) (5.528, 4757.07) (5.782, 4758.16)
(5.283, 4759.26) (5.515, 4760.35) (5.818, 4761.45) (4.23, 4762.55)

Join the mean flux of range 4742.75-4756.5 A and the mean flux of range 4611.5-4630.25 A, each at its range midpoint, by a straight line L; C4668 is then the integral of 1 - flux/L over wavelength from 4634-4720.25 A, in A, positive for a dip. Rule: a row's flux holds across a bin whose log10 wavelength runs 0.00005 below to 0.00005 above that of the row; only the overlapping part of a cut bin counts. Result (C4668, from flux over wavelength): 3.7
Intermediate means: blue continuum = 5.73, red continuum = 5.48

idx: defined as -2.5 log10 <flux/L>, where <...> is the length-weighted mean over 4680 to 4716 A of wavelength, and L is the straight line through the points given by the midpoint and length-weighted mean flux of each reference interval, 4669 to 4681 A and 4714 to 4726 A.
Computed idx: 0.055 mag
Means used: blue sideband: 5.47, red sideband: 5.72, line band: 5.32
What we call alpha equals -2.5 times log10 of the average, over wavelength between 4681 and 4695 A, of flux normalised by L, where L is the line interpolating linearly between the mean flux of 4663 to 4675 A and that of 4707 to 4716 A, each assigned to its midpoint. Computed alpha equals -0.06 mag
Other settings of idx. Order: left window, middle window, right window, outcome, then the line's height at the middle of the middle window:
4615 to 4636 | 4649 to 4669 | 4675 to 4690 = 0.033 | 5.57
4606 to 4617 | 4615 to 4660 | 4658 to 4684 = 0.034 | 5.6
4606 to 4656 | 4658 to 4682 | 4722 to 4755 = 0.018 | 5.48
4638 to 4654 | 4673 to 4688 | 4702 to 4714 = -0.082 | 5.16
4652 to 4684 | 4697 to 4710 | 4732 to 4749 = 0.071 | 5.52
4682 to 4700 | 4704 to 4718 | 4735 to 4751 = 0.077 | 5.58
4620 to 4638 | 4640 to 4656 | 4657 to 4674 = 0.040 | 5.47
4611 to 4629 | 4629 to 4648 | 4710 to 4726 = 0.096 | 5.74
